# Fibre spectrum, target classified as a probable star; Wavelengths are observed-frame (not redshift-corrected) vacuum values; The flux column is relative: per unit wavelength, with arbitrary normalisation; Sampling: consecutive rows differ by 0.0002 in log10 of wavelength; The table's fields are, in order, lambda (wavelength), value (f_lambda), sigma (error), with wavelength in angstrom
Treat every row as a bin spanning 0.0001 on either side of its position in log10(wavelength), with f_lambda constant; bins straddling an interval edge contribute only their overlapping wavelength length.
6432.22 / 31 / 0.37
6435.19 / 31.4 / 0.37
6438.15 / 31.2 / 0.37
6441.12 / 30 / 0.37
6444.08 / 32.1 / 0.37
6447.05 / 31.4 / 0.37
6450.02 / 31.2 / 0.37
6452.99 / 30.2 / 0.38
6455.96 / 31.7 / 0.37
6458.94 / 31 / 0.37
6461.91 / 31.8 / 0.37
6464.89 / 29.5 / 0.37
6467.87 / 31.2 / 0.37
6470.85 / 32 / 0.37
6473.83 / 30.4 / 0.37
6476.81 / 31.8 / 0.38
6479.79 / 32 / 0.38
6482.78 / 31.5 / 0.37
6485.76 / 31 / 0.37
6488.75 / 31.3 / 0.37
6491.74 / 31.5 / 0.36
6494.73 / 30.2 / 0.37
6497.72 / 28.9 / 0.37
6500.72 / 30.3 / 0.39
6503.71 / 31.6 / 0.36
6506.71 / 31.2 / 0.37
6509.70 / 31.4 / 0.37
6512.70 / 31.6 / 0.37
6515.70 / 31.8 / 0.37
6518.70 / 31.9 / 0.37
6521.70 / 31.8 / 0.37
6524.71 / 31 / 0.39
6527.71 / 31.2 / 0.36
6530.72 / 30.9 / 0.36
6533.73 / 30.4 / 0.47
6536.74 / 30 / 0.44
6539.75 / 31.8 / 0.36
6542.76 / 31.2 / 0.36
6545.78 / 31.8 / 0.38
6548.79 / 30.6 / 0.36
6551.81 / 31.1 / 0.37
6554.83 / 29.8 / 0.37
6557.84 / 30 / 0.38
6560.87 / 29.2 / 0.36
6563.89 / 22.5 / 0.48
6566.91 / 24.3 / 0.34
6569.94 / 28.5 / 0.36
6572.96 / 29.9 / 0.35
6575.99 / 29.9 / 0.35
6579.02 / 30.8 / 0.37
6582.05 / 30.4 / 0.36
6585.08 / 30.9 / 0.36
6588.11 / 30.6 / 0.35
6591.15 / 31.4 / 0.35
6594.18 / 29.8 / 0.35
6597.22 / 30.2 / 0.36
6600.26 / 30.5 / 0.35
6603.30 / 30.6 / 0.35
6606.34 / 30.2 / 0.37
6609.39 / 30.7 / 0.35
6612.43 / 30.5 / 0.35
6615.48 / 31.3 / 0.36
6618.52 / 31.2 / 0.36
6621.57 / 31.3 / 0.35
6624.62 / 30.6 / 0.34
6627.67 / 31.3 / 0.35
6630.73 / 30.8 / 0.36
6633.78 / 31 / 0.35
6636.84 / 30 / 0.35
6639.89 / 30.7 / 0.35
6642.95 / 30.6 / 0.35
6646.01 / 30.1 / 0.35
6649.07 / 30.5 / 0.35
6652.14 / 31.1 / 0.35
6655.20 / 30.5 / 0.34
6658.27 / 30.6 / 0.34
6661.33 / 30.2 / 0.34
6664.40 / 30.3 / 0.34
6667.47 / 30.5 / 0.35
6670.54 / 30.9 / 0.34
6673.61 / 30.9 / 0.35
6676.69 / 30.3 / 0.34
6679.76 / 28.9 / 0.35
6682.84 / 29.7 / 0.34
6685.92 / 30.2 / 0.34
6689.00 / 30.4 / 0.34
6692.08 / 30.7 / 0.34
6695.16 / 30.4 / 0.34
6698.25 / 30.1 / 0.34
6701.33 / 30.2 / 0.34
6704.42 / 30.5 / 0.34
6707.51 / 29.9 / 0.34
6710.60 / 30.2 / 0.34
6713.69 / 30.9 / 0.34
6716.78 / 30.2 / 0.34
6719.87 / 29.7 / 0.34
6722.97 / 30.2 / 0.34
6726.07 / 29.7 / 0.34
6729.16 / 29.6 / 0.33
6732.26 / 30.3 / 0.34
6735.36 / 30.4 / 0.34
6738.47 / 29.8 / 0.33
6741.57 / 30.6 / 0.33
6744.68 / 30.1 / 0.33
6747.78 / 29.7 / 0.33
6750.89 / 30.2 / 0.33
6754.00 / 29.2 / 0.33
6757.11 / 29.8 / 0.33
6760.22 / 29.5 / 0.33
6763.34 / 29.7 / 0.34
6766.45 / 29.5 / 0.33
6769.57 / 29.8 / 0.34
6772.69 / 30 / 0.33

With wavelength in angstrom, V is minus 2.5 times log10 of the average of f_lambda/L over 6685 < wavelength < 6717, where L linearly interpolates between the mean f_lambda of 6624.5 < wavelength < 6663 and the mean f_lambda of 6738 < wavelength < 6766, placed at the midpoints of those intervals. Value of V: -0.005 mag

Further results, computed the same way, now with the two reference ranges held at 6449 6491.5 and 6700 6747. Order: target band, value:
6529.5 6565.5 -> 0.034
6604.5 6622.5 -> -0.009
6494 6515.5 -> 0.008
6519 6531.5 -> -0.012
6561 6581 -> 0.109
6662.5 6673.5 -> -0.008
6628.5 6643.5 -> -0.005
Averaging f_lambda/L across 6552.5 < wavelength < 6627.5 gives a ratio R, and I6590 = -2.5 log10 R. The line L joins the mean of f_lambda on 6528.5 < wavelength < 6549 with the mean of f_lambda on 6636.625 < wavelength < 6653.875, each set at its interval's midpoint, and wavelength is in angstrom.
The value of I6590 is 0.033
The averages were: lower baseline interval 31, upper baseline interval 30.5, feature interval 29.8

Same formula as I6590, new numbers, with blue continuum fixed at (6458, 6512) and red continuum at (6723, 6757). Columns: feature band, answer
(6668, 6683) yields 0.001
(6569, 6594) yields 0.011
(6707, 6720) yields -0.007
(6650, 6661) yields -0.012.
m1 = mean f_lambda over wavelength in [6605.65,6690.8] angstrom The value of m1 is 30.5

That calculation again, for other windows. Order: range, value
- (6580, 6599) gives 30.6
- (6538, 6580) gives 29.4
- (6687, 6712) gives 30.3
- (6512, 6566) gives 30.4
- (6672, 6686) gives 30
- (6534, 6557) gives 30.9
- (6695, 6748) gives 30.1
